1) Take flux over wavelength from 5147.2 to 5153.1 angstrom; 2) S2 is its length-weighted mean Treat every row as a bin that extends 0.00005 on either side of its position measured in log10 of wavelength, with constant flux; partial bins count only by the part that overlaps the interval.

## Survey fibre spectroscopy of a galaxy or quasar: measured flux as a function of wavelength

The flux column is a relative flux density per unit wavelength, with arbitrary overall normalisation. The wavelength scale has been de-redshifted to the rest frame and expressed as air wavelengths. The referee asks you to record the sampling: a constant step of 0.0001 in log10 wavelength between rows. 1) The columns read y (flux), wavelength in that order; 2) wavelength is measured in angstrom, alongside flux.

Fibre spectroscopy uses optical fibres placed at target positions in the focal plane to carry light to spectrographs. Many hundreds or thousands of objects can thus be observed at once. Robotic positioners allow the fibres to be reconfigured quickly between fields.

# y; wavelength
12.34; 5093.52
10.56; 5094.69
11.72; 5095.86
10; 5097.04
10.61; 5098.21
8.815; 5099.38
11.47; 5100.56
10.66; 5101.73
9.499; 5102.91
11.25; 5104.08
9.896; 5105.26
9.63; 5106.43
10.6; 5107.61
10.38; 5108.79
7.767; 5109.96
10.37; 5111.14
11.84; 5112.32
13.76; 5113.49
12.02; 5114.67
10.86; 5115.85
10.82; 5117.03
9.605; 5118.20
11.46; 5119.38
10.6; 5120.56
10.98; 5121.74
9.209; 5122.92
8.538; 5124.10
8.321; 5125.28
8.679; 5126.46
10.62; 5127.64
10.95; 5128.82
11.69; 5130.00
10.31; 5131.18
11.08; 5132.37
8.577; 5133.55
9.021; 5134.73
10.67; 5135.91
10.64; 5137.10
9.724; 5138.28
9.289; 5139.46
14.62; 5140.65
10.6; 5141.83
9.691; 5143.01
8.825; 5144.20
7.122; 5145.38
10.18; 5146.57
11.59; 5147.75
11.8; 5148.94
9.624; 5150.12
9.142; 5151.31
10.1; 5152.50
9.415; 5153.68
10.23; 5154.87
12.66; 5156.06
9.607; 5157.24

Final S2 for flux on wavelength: 10.4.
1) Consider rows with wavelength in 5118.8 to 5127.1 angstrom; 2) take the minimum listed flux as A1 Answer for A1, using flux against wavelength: 8.321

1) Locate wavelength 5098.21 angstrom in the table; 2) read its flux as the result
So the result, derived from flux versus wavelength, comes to 10.61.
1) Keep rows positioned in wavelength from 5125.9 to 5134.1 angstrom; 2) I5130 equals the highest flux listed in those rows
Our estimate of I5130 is 11.69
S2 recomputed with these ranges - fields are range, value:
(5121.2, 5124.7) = 9.55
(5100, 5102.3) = 11.1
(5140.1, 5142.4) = 12.6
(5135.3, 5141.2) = 10.9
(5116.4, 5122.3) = 10.7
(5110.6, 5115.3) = 12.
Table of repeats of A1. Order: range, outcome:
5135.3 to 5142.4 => 9.289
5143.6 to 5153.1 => 7.122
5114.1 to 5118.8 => 9.605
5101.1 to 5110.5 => 7.767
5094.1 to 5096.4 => 10.56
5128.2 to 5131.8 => 10.31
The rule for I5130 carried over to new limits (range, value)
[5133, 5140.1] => 10.67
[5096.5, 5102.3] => 11.47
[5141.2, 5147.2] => 10.6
